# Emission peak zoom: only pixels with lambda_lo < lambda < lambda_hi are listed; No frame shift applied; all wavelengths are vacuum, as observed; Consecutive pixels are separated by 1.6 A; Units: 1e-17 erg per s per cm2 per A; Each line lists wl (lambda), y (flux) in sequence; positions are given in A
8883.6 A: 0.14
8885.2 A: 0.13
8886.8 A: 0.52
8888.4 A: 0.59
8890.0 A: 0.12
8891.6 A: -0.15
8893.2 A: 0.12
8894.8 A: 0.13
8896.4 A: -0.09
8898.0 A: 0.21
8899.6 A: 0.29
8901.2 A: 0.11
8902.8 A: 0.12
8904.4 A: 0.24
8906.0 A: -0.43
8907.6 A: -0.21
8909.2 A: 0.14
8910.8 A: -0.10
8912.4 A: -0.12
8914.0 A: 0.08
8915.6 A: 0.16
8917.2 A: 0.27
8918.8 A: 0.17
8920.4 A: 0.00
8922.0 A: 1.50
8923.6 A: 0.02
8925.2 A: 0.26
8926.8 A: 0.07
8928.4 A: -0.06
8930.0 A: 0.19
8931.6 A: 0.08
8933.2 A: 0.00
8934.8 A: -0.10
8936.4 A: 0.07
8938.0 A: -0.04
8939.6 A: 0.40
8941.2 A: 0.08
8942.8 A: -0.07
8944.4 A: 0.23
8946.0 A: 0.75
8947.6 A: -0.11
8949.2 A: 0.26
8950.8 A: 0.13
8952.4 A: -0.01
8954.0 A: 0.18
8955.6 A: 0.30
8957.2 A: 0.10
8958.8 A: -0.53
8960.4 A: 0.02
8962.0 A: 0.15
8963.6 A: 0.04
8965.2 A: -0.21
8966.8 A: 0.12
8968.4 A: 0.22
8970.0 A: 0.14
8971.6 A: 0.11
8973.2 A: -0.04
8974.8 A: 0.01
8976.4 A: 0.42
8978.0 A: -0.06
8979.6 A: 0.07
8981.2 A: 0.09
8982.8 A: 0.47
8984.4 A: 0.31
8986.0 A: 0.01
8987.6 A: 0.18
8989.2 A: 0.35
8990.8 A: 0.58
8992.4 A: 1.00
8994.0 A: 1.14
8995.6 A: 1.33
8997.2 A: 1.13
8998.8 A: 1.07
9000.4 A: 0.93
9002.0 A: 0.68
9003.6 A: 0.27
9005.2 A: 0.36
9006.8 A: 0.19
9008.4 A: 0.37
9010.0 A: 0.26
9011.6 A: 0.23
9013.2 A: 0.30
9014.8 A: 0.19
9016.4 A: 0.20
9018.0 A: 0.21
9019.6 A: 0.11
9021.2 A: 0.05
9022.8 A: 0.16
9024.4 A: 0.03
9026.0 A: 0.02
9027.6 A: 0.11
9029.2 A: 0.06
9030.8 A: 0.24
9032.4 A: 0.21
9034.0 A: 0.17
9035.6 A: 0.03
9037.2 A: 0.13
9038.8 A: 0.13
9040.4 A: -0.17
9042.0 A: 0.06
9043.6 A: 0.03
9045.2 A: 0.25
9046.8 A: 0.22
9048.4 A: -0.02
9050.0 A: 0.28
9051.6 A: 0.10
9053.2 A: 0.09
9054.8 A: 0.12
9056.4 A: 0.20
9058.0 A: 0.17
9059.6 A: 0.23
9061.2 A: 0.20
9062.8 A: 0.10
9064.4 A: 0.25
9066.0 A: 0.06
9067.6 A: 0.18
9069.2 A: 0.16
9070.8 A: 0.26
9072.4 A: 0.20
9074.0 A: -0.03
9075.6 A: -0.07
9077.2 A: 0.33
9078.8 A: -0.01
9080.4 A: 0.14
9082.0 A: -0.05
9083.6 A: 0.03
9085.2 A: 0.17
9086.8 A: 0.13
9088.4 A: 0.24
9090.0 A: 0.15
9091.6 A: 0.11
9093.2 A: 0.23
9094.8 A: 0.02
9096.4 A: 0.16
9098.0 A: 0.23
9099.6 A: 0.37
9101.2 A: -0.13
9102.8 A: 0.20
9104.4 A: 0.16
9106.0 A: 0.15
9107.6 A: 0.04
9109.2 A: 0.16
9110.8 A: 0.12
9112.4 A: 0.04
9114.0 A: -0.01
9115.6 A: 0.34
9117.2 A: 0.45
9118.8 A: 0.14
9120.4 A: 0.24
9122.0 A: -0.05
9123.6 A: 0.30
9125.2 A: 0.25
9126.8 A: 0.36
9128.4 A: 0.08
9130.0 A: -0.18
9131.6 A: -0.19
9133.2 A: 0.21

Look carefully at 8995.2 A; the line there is [O II] 3727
